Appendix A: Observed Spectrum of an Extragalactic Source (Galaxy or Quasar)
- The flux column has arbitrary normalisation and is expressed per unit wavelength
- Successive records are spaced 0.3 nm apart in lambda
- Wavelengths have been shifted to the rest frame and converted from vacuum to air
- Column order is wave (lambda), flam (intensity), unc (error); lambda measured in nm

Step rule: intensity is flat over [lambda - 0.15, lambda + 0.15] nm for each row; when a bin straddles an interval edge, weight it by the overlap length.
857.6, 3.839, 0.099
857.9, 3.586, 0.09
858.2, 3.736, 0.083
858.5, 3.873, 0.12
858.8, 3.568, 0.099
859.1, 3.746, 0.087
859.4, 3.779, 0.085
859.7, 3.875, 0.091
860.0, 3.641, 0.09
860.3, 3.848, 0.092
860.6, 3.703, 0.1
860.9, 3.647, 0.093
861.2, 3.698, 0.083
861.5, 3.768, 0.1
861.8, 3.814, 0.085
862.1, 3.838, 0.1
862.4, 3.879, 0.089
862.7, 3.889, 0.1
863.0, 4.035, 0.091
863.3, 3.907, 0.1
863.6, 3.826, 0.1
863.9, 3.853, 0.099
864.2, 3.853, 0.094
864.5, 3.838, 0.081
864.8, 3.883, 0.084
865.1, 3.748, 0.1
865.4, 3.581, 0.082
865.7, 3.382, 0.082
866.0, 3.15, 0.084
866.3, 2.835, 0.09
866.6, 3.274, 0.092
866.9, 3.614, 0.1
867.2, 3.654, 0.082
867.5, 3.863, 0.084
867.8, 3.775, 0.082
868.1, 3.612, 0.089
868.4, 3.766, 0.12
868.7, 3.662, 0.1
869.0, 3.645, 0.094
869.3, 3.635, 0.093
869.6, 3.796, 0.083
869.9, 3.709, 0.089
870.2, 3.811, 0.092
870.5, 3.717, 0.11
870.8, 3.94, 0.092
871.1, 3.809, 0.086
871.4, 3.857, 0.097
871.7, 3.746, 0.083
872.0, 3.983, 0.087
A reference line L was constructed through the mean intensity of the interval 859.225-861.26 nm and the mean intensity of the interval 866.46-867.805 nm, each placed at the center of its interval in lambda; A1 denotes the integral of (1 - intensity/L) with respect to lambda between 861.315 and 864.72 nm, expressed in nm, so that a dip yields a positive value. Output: -0.15 nm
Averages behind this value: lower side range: 3.74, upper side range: 3.62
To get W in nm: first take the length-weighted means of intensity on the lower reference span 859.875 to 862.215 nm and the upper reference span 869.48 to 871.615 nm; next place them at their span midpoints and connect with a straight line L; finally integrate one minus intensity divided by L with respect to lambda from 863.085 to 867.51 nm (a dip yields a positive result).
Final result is 0.18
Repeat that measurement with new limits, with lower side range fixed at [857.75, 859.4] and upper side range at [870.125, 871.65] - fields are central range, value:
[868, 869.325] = 0.05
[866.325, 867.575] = 0.09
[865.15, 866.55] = 0.19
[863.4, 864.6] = -0.03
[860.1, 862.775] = -0.03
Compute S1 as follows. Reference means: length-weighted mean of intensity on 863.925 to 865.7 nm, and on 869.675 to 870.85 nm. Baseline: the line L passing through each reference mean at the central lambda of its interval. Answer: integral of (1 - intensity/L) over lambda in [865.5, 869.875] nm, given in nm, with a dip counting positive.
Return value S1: 0.25 nm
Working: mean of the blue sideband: 3.75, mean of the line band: 3.55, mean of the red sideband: 3.78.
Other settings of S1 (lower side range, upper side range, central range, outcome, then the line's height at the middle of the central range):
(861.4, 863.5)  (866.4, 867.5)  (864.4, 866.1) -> 0.03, 3.66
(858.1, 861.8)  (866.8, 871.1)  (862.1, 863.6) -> -0.07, 3.74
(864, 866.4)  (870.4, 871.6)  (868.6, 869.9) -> 0.02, 3.75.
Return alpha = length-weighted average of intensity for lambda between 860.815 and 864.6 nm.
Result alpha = 3.84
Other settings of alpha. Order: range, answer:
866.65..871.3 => 3.73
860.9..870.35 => 3.7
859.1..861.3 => 3.74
